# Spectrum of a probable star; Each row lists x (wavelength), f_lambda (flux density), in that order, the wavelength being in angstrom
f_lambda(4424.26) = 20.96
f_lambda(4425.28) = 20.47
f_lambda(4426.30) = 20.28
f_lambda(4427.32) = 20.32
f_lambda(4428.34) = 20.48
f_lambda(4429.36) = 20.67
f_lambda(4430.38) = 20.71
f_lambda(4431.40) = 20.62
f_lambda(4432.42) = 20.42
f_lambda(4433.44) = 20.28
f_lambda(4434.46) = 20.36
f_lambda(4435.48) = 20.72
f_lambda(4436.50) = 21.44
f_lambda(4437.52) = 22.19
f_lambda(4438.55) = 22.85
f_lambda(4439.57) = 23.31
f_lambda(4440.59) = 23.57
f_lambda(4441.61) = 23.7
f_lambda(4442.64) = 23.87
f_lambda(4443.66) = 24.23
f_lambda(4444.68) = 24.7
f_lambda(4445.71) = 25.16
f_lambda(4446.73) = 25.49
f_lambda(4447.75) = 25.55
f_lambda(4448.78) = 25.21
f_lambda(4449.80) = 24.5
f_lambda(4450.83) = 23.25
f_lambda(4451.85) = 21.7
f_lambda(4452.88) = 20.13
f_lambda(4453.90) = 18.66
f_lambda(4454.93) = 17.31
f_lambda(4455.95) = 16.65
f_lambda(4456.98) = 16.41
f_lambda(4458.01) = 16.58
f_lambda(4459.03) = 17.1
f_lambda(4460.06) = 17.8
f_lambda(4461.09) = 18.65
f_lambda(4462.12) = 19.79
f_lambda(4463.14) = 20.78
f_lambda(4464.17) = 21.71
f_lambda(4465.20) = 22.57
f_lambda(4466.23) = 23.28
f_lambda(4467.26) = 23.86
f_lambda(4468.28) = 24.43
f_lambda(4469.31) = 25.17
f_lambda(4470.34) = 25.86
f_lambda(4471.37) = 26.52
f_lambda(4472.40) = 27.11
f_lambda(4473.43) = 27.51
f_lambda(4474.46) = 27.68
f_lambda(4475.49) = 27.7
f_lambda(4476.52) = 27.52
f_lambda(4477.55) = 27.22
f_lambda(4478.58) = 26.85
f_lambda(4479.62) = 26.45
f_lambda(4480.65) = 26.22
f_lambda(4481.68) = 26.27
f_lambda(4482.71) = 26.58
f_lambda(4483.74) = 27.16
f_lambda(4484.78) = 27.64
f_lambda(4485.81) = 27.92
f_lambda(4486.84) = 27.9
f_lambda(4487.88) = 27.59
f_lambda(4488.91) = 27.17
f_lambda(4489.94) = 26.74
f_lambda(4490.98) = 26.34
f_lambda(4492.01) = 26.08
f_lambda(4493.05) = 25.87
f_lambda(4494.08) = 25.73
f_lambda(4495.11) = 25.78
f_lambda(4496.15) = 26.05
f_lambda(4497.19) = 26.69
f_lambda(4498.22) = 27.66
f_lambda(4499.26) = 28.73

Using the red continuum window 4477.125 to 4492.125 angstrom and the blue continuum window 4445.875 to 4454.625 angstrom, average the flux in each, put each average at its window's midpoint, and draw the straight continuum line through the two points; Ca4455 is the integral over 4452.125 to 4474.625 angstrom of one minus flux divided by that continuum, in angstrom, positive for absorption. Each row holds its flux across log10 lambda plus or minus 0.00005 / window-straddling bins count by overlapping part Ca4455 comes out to 2.8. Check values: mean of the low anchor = 23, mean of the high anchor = 27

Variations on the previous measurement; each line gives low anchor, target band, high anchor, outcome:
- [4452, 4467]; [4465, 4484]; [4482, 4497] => -2.6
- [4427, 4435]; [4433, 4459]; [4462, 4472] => -0.1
